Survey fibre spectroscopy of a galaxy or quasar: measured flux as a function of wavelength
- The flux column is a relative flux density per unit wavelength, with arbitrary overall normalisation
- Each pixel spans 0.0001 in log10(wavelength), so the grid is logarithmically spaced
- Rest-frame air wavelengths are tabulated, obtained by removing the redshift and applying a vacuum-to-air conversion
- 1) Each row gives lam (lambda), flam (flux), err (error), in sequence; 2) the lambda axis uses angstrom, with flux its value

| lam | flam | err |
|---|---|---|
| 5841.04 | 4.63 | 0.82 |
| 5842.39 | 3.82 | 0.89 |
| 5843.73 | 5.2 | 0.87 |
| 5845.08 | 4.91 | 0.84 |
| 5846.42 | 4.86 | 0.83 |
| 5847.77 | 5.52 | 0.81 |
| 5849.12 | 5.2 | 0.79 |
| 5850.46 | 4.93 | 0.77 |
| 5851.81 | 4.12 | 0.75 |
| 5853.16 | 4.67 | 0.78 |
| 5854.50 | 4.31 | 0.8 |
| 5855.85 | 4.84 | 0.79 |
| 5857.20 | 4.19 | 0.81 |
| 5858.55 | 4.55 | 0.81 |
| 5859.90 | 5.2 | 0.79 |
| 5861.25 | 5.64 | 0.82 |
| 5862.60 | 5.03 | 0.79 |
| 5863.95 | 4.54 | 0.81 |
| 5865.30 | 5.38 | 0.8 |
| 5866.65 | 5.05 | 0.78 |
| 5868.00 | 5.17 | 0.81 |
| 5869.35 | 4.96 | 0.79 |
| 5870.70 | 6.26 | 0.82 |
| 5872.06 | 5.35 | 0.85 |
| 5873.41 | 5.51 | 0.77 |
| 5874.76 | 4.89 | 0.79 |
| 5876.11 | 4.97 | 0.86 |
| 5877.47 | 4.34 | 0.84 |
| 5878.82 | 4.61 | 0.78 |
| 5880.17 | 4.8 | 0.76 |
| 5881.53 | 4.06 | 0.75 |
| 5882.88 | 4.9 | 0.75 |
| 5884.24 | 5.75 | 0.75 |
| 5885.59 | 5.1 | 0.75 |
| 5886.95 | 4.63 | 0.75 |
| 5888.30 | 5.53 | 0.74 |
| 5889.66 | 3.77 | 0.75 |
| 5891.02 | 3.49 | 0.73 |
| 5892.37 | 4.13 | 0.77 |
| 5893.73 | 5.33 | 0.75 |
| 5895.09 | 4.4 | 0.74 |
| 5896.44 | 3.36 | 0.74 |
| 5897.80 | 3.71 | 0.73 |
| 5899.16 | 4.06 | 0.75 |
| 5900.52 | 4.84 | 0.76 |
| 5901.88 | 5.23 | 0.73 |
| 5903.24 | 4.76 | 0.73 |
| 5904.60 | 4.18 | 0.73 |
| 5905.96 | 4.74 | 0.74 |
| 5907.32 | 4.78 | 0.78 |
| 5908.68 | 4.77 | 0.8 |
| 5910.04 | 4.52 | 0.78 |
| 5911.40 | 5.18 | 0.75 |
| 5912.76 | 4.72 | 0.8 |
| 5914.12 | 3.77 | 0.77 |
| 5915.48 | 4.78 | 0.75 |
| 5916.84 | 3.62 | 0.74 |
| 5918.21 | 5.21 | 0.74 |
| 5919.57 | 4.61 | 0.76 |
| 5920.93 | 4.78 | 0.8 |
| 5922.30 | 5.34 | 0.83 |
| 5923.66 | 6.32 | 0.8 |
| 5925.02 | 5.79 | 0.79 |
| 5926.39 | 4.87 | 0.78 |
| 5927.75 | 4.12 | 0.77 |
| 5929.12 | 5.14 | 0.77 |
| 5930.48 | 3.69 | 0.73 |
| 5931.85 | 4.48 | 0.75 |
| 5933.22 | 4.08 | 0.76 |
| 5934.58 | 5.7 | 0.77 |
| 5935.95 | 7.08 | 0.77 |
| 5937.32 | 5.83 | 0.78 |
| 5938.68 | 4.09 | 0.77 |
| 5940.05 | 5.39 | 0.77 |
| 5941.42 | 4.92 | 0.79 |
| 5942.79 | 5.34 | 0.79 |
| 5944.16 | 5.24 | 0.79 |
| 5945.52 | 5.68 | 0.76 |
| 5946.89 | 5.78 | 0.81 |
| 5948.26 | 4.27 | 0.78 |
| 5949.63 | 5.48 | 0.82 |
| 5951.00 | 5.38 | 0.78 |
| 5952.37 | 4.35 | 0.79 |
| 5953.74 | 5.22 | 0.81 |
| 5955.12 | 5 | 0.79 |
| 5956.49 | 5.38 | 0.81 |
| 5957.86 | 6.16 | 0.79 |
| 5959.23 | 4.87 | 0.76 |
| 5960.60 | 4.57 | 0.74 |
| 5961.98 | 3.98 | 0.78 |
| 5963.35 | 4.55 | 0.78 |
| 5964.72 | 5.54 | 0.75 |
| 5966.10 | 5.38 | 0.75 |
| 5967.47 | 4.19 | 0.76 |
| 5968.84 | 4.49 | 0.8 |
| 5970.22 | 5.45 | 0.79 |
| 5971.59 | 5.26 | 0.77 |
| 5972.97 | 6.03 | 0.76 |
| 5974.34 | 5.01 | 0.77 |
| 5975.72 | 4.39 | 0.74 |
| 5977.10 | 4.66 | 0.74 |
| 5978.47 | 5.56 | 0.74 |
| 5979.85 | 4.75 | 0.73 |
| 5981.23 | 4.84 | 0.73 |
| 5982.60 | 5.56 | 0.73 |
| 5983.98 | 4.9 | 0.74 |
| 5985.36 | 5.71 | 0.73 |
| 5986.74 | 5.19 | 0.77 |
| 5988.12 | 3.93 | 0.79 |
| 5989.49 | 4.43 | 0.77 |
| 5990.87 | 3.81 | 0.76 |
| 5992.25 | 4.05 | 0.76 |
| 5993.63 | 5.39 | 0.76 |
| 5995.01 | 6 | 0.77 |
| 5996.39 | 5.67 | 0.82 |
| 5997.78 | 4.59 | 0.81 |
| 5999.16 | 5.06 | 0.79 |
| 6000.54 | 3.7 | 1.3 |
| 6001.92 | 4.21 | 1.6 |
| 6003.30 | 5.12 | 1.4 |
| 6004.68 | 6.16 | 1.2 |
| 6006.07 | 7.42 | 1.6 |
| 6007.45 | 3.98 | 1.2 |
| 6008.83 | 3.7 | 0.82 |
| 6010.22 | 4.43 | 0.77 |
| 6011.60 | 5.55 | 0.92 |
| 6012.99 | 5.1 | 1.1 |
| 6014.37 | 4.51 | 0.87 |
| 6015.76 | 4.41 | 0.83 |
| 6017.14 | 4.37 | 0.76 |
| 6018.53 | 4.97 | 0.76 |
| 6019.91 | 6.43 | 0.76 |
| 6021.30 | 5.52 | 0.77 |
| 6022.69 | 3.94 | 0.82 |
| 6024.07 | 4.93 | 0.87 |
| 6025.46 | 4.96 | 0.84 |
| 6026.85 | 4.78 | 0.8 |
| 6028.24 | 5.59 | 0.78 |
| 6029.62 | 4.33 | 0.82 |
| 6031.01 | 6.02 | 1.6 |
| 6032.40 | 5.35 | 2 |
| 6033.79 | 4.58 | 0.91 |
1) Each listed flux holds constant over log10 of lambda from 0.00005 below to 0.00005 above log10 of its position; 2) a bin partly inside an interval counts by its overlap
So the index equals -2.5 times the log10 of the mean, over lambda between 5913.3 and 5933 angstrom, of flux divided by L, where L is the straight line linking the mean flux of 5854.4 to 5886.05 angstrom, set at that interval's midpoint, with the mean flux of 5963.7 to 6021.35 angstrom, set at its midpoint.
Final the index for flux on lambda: 0.06 mag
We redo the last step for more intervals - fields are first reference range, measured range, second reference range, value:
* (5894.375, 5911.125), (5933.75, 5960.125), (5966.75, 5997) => -0.12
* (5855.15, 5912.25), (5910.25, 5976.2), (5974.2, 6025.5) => -0.04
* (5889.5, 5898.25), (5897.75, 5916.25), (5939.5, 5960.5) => -0.07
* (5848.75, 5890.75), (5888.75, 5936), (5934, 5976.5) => 0.09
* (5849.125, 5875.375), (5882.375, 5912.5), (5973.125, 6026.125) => 0.08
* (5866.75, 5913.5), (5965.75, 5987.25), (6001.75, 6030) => -0.04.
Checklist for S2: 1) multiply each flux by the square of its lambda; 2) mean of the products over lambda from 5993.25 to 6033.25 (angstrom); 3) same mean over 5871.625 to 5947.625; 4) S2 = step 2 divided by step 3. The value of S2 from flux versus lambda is 1.1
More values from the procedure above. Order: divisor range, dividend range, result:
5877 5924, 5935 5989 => 1.13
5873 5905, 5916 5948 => 1.12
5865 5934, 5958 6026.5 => 1.07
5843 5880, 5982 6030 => 1.04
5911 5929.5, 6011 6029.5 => 1.06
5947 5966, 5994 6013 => 1.02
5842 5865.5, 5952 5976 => 1.08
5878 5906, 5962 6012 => 1.13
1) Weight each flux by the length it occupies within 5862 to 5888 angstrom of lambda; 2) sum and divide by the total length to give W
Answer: 5.02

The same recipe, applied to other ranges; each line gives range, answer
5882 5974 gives 4.88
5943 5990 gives 5.04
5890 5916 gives 4.45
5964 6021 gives 4.98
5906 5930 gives 4.83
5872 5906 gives 4.62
